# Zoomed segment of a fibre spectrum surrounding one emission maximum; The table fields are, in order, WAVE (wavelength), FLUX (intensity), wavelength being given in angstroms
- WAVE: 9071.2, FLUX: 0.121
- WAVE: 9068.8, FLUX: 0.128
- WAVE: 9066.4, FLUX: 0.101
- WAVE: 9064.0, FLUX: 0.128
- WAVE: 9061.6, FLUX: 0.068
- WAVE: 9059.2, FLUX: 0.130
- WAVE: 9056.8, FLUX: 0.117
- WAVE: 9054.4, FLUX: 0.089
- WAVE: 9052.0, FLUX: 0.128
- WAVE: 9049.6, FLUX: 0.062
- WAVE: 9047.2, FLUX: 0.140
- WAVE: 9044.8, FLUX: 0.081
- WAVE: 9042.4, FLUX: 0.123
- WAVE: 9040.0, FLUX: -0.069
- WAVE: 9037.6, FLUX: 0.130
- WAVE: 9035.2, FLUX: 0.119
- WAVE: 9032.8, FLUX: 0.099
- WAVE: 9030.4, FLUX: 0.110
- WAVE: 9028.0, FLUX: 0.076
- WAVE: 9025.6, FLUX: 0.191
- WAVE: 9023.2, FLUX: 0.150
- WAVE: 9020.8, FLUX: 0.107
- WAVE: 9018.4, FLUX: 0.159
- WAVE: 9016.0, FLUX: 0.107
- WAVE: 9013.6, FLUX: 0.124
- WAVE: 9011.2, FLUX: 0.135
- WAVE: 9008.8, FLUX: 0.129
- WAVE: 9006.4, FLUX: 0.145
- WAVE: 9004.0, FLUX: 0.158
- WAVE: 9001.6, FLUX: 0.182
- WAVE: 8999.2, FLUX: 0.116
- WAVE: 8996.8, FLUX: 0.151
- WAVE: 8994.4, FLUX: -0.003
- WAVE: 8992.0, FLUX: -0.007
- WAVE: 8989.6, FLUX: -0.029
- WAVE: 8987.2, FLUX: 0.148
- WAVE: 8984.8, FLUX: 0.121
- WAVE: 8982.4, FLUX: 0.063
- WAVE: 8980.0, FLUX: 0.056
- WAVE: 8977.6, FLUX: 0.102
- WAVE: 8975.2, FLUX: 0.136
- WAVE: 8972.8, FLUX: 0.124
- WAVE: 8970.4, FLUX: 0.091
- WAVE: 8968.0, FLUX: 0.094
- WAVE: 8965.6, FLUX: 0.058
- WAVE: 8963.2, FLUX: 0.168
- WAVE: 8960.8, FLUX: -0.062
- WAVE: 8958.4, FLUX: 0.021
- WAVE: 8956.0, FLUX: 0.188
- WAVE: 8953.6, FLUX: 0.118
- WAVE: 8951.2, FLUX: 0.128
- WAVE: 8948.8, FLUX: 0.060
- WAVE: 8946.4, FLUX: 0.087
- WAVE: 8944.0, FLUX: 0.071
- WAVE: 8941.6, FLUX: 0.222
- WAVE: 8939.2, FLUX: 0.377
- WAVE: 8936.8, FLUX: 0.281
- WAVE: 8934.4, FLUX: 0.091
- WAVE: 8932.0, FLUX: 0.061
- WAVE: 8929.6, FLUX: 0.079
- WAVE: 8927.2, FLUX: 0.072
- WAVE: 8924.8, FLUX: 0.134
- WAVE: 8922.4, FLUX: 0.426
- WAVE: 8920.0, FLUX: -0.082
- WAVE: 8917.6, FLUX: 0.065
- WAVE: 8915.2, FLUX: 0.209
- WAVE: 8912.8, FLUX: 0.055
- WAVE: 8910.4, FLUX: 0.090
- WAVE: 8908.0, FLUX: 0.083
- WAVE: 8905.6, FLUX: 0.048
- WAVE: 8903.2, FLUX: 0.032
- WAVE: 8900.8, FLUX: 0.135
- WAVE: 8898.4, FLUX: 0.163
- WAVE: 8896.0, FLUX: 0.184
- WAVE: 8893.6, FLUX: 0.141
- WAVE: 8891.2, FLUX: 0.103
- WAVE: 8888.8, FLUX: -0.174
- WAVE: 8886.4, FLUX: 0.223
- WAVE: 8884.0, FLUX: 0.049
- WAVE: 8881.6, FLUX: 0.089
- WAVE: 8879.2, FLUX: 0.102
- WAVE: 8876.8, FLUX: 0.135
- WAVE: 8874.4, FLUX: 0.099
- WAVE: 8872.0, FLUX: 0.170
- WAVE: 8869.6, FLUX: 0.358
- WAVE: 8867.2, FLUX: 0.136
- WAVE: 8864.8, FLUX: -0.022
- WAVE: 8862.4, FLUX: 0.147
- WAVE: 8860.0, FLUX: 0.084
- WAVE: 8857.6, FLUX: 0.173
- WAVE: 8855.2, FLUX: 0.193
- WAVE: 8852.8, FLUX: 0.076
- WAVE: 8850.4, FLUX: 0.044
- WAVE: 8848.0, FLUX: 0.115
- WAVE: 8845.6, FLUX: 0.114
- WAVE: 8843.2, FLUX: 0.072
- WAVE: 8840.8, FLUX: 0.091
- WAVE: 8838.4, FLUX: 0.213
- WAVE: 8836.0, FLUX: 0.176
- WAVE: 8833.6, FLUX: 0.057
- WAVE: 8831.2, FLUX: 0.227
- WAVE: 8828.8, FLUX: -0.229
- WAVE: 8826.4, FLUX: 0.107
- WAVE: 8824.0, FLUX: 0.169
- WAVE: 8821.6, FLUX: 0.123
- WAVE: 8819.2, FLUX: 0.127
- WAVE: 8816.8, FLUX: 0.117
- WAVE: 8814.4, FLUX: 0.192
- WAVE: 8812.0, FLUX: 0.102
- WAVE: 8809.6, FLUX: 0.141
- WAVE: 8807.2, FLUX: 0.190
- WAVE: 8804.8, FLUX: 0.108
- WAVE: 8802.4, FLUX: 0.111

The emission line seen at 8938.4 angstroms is H-gamma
